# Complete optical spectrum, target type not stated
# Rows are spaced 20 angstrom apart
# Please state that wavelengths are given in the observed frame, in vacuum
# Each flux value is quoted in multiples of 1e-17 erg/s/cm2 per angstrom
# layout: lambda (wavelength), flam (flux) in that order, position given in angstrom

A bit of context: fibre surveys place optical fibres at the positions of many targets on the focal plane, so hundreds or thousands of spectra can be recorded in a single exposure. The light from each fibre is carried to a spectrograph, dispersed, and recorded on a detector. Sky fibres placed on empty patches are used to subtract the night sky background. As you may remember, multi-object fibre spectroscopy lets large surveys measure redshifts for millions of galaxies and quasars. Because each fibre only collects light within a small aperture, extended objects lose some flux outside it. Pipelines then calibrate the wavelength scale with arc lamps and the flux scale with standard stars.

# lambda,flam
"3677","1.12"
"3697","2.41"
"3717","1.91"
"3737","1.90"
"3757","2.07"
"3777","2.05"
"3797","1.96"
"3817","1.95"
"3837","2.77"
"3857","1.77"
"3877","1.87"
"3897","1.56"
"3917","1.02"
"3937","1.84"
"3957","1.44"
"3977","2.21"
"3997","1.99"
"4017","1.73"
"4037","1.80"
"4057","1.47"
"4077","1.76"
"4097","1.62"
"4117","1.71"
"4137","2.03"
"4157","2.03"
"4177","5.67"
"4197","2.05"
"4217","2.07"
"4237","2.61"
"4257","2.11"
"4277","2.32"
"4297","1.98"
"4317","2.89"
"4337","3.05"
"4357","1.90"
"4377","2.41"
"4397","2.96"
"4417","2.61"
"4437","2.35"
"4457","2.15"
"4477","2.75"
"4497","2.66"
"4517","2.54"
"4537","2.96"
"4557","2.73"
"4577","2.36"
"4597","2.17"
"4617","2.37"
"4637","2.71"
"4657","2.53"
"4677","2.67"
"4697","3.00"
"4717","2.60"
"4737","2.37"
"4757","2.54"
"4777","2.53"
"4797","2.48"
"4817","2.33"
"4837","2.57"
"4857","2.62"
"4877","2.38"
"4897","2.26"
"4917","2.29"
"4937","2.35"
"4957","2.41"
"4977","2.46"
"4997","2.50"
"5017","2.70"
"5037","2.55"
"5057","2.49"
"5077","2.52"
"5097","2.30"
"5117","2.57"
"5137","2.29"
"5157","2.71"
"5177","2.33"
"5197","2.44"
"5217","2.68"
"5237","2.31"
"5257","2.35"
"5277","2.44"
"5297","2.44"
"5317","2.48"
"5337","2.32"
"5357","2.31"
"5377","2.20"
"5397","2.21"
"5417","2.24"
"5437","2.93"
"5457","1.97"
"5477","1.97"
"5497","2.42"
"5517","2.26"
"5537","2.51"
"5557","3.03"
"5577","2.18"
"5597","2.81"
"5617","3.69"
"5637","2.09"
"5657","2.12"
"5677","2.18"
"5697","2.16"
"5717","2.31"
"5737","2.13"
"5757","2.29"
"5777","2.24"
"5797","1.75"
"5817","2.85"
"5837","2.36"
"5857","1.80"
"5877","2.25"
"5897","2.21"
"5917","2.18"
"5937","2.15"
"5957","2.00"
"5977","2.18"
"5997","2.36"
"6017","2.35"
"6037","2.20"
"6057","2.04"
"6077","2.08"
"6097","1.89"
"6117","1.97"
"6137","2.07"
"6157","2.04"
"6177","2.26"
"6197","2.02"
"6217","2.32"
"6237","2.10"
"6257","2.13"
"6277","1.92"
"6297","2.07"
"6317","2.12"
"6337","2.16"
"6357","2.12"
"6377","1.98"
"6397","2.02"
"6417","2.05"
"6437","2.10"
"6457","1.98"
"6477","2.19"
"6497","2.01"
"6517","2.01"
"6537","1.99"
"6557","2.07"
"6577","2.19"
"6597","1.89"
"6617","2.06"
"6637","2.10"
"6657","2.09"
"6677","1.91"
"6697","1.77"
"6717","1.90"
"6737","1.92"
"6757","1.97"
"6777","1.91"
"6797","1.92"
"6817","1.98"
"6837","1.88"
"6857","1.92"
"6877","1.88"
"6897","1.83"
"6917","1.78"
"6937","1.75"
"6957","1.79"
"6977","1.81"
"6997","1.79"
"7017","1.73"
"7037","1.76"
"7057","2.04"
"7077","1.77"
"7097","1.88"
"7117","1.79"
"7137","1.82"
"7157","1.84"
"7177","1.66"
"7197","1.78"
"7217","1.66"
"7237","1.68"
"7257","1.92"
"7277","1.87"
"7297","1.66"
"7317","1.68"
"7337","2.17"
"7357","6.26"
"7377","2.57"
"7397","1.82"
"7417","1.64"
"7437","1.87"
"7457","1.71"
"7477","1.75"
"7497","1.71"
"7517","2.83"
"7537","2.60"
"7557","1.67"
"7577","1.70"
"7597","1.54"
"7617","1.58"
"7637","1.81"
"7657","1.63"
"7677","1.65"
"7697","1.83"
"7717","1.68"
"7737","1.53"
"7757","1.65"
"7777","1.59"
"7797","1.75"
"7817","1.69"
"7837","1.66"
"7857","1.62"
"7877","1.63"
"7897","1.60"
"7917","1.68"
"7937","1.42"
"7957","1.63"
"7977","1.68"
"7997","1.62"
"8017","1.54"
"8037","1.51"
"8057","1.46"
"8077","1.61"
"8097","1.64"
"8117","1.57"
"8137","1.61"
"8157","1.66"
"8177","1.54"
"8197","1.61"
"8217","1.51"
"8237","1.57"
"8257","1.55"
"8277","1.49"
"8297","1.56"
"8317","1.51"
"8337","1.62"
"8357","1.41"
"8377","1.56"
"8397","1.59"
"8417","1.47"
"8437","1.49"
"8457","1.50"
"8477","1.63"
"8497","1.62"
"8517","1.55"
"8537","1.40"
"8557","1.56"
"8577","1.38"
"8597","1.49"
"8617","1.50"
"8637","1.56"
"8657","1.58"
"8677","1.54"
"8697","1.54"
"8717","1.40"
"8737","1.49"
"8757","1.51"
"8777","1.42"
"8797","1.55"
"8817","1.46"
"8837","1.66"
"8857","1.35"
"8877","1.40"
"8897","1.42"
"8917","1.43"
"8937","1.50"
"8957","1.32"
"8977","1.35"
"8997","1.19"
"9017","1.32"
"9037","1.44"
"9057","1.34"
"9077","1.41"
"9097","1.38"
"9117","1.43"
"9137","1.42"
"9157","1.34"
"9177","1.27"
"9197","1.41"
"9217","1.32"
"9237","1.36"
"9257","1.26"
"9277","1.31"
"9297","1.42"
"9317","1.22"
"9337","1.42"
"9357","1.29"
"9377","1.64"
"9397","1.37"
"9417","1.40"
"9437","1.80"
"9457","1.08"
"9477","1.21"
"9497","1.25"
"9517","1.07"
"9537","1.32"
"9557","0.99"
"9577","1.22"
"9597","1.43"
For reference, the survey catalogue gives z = 0.12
